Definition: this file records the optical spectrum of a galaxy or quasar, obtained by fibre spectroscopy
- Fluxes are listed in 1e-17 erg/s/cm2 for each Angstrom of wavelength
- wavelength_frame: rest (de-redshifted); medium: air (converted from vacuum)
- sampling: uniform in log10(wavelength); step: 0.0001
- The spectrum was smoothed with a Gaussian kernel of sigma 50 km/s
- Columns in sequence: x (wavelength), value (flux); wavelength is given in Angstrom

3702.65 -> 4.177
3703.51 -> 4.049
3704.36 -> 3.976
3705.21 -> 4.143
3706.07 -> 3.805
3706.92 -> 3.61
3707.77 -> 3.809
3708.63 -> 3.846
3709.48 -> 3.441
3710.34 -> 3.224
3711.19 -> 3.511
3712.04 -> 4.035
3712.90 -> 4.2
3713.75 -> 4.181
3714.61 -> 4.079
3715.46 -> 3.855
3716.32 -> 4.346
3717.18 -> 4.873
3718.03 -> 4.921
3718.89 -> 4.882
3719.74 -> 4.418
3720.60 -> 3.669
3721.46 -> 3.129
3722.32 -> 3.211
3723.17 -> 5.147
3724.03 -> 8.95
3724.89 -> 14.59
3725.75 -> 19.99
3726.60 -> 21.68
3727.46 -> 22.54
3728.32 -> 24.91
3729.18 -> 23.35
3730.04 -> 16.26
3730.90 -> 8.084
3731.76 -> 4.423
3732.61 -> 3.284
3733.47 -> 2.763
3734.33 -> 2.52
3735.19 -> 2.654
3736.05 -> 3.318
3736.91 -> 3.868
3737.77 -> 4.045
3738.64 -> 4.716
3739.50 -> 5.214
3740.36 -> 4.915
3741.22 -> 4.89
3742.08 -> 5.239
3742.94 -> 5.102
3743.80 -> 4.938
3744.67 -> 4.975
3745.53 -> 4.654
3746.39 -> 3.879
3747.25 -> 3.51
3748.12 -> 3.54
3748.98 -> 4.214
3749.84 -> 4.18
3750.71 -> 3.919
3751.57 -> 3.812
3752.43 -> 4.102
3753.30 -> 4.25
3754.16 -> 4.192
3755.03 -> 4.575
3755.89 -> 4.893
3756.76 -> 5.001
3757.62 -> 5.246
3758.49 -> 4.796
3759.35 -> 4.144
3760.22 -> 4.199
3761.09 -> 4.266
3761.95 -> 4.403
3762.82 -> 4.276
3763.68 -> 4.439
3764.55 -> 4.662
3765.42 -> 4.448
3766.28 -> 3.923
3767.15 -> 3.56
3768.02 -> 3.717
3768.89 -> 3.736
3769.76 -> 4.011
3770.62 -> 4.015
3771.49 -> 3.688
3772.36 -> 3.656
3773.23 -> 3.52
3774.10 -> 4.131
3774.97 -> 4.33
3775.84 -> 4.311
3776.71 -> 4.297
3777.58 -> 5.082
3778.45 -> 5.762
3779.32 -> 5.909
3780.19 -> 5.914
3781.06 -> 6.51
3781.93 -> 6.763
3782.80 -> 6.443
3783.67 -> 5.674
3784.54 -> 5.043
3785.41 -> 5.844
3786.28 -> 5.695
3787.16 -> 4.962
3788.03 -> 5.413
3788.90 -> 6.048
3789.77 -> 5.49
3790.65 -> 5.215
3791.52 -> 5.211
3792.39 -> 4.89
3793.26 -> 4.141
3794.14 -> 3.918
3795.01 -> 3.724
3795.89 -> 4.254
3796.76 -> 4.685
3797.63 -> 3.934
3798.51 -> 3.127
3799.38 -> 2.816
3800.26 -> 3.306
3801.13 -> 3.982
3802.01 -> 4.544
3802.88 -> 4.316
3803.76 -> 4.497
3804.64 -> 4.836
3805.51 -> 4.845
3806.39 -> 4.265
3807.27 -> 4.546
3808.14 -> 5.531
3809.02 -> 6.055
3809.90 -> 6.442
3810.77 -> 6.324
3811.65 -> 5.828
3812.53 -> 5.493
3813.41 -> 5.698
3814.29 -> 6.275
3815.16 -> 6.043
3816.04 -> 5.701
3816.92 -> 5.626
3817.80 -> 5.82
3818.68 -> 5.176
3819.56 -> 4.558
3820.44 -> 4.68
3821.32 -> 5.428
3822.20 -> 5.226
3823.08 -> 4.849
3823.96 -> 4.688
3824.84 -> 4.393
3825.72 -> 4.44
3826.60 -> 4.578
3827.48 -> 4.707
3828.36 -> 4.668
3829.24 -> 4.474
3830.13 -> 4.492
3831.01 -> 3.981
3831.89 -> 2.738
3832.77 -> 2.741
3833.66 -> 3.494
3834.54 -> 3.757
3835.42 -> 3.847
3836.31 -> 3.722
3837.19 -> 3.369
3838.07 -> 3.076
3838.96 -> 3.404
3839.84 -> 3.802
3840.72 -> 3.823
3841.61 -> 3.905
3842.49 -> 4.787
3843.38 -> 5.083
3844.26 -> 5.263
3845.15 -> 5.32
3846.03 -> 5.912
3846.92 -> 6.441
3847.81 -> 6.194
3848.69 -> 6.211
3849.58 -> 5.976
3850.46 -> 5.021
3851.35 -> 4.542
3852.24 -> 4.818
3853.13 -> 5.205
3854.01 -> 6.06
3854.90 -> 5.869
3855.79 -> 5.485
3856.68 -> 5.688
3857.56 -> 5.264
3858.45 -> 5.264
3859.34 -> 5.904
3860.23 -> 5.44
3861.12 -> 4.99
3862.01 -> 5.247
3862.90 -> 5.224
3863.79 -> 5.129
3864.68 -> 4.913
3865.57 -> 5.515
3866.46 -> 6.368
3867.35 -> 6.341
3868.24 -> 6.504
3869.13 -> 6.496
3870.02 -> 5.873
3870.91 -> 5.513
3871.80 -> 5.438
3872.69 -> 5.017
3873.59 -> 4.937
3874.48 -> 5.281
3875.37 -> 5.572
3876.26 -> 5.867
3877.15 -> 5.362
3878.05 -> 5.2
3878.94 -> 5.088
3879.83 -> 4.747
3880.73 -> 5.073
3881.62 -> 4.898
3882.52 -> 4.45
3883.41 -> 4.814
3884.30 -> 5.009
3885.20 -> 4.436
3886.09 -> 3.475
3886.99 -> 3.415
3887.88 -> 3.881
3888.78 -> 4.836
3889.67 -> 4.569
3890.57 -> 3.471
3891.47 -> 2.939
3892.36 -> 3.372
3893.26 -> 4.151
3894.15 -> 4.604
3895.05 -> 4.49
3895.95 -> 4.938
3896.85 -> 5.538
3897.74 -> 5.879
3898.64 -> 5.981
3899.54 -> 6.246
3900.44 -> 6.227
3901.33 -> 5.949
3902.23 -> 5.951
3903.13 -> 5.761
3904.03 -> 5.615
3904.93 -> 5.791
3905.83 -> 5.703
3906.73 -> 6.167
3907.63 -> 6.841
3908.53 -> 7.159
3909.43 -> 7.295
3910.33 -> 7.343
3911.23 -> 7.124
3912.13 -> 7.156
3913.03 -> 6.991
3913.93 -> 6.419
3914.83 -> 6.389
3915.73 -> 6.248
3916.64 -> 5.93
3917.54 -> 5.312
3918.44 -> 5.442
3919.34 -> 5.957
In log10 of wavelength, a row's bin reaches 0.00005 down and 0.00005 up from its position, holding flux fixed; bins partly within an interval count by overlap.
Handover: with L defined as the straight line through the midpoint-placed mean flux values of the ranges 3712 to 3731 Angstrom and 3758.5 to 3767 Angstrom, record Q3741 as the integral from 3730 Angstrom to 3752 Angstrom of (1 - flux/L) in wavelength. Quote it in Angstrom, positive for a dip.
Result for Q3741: 8.0 Angstrom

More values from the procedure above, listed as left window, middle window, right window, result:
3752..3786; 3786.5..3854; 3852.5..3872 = 5.56 Angstrom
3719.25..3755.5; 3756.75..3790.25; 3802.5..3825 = 7.42 Angstrom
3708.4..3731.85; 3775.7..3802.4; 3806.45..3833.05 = 5.31 Angstrom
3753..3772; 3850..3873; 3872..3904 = -3.50 Angstrom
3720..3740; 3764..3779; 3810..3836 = 6.30 Angstrom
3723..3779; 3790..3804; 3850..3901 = 3.83 Angstrom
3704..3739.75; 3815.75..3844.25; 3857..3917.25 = 7.70 Angstrom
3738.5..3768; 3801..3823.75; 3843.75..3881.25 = -1.12 Angstrom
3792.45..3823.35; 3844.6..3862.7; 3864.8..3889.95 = -1.74 Angstrom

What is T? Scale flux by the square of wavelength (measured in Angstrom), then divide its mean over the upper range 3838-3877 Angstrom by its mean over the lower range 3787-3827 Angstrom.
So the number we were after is 1.12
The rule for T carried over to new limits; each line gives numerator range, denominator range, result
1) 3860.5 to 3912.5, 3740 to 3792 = 1.22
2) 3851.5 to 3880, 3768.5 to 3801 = 1.21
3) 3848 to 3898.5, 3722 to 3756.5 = 0.76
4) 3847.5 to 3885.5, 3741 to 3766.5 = 1.30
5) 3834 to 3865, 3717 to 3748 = 0.70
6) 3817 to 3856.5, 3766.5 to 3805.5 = 1.04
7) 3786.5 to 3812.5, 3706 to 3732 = 0.61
